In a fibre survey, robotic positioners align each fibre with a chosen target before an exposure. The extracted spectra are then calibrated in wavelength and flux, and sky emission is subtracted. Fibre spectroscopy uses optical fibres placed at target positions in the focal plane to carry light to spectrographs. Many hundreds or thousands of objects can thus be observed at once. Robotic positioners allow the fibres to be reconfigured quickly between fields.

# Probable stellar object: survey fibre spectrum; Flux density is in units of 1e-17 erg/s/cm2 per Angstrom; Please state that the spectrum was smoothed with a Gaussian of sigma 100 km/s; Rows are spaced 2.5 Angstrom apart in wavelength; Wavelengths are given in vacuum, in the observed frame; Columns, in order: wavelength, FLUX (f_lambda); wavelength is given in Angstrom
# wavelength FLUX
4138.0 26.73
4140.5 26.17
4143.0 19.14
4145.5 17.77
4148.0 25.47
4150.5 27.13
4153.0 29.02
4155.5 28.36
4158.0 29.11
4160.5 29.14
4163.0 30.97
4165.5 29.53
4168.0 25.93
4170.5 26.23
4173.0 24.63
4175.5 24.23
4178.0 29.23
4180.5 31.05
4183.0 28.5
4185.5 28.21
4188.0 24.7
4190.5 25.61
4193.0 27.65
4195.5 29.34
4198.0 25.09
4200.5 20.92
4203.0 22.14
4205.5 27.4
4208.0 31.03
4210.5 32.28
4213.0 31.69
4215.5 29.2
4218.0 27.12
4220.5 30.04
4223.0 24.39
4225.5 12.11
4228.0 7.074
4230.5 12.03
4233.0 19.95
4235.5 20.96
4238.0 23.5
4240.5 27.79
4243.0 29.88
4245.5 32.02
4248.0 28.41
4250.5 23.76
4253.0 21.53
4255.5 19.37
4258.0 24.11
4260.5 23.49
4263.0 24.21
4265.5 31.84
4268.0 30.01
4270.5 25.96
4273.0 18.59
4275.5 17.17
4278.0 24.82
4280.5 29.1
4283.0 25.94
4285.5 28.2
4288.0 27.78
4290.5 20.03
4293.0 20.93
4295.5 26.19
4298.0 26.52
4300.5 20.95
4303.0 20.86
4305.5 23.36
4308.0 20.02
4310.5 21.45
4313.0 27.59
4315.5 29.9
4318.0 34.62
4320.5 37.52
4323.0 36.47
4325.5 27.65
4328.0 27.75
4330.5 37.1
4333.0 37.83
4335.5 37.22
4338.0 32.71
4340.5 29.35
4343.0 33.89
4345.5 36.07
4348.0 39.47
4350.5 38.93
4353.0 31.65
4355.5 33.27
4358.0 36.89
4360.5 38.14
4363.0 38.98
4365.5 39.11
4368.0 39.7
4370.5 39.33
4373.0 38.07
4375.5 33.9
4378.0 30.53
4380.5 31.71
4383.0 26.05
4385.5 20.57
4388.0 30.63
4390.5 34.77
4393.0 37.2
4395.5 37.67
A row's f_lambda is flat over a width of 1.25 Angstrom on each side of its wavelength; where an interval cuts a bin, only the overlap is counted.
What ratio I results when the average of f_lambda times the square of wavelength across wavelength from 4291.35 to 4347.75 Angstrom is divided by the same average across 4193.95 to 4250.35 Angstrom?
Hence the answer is 1.25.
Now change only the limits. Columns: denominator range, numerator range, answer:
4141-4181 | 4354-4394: 1.42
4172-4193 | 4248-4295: 0.94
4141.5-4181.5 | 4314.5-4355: 1.39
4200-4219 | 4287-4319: 0.92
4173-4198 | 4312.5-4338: 1.31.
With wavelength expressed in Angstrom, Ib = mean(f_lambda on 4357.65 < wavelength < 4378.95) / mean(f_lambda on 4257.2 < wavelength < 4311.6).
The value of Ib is 1.5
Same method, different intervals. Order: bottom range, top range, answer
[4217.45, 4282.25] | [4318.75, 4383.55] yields 1.50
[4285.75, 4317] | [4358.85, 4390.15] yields 1.41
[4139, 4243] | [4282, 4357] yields 1.17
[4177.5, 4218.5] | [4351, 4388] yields 1.23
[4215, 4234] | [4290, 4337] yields 1.42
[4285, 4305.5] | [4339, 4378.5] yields 1.52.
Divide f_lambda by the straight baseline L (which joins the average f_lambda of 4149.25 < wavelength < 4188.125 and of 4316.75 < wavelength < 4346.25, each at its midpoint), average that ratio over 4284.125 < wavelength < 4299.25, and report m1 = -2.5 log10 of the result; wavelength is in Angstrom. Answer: 0.287 mag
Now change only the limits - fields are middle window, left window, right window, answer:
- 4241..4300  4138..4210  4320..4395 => 0.214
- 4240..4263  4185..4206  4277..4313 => -0.030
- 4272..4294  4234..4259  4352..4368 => 0.213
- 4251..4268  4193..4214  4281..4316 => 0.045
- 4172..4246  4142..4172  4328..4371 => 0.151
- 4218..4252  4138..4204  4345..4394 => 0.274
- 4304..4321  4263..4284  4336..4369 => 0.131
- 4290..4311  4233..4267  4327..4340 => 0.345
